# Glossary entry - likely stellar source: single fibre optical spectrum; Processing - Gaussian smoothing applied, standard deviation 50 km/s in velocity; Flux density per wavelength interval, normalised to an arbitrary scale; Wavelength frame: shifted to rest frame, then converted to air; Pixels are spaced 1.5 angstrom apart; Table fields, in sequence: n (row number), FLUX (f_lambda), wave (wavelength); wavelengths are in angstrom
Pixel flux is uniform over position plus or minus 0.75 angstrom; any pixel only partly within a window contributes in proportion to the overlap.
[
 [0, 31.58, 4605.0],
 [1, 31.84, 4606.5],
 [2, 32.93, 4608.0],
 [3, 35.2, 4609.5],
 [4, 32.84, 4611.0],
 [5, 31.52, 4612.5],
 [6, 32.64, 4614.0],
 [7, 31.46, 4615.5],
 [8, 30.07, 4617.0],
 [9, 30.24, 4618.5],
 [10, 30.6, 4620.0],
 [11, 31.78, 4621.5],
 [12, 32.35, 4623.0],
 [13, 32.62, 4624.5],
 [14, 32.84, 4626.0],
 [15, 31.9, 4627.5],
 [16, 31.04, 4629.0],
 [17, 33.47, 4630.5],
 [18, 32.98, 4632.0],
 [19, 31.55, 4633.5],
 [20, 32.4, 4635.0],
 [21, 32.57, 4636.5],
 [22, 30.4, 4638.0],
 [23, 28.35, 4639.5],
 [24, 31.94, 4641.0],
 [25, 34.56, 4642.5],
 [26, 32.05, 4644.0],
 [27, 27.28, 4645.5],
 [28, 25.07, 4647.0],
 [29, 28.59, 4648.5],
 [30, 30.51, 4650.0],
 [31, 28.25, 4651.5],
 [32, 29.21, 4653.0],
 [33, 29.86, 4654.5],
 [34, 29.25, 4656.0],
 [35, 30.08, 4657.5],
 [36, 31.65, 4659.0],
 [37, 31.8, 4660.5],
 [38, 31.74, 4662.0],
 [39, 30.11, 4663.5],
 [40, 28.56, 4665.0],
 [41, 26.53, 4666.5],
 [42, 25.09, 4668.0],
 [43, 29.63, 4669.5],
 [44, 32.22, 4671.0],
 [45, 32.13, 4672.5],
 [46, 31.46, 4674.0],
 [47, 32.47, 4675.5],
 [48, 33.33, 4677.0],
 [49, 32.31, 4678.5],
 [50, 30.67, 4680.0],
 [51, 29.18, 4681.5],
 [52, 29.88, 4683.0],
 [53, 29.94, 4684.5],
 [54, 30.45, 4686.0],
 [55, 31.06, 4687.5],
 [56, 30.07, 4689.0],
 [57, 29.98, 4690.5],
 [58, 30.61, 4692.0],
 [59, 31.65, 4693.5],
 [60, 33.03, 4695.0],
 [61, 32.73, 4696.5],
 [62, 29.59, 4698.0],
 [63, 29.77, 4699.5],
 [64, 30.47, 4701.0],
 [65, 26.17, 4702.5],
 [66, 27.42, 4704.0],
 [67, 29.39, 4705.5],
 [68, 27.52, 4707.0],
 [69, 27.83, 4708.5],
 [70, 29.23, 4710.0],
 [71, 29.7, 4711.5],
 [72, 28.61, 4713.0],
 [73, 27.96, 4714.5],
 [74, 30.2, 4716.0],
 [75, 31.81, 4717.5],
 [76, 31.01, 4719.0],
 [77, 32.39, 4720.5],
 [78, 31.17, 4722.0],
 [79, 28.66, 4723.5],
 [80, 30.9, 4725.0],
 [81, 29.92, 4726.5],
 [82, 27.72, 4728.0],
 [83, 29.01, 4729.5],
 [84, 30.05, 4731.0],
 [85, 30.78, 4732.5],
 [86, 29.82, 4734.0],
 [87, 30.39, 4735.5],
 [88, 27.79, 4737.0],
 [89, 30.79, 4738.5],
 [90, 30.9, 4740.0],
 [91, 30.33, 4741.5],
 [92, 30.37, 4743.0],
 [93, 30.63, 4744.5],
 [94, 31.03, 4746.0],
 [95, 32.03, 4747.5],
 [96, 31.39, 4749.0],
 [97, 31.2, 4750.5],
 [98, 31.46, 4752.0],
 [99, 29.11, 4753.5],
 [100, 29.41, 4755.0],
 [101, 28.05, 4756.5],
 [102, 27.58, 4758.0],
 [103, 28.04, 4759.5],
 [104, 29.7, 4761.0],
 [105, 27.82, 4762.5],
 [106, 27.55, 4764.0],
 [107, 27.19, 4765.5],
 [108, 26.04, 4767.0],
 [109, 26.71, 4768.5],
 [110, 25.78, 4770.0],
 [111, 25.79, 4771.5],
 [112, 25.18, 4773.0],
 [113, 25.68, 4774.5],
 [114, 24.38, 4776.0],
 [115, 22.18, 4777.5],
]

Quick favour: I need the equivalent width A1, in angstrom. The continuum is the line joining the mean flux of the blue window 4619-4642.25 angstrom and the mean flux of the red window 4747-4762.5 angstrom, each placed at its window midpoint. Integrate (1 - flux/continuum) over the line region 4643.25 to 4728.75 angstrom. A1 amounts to 2.6 angstrom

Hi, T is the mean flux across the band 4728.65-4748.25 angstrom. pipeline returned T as 30.3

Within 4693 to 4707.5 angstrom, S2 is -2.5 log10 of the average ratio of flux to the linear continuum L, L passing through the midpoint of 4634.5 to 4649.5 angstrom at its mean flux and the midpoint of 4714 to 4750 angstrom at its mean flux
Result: 0.02 mag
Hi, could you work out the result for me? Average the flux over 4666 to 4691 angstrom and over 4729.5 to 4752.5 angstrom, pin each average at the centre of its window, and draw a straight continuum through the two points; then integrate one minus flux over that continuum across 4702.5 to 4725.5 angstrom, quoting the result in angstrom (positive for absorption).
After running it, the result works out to 0.8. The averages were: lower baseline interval 30.4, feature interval 29.5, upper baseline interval 30.5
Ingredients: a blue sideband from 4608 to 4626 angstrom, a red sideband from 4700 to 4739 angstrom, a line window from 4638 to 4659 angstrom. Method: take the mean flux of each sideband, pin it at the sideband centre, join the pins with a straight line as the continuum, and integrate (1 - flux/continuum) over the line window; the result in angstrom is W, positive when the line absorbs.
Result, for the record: 1.0 angstrom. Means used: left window 32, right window 29.5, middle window 29.7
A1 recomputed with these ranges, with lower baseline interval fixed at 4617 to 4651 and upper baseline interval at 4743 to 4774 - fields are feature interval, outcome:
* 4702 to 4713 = 0.51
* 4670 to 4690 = -0.63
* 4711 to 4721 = -0.25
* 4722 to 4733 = -0.16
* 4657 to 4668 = 0.29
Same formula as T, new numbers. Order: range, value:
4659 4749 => 30.2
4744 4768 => 29.2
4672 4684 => 31.4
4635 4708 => 30.2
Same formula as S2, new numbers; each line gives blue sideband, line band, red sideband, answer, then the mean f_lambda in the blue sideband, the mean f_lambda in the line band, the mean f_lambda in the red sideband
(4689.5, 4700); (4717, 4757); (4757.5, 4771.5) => -0.06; 31.1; 30.3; 27.3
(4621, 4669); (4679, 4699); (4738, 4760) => -0.01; 30.5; 30.7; 30.2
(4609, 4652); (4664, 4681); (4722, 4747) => 0.01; 31.3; 30.4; 30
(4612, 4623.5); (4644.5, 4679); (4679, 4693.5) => 0.03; 31.3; 29.9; 30.3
